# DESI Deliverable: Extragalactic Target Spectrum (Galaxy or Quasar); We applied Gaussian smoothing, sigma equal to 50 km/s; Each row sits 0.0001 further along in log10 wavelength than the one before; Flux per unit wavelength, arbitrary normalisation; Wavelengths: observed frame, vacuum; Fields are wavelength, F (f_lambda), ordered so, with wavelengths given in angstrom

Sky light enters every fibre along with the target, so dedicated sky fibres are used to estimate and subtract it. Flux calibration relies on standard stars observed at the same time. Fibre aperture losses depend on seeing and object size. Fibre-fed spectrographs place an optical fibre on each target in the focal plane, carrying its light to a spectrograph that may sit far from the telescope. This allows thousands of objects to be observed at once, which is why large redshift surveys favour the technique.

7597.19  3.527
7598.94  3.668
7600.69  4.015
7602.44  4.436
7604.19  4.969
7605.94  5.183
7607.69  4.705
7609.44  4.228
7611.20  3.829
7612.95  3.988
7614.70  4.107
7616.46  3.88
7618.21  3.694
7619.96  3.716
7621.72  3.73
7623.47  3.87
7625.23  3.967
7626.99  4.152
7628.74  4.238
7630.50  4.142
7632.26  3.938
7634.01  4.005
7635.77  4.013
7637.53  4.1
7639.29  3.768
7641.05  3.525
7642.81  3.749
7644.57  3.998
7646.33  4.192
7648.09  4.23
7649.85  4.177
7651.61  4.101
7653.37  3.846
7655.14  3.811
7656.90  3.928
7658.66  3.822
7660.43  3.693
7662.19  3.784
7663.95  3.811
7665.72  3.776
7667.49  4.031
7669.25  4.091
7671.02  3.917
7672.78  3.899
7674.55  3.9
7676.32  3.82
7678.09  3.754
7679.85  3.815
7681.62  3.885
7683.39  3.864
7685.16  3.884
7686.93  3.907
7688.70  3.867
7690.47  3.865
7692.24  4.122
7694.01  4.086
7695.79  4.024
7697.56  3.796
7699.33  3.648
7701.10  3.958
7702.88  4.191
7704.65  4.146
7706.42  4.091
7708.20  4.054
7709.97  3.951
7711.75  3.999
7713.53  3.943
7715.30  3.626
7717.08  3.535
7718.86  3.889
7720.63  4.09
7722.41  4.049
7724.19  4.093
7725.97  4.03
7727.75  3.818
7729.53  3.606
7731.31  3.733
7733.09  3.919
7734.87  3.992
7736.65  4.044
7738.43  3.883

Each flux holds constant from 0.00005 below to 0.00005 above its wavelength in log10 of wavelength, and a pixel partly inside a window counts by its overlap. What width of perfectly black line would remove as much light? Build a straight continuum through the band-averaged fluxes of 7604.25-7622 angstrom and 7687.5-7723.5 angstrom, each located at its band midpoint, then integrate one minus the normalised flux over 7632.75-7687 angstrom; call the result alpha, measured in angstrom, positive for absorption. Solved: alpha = 1.9 angstrom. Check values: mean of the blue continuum 4.16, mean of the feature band 3.91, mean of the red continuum 3.95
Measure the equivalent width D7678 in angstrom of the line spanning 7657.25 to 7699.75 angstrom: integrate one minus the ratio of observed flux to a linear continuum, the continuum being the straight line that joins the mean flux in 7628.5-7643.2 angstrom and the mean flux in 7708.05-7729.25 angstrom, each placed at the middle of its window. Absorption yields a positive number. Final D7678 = 0.4 angstrom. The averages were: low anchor 3.93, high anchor 3.91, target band 3.88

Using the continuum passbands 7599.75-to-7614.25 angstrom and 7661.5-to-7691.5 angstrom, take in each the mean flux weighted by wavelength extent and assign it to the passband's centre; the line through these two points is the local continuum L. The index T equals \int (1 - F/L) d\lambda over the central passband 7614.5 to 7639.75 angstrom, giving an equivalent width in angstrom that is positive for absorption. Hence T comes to 1.8 angstrom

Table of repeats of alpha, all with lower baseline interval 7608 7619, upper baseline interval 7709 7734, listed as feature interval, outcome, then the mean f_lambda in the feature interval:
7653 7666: 0.4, 3.81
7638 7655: 0.0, 3.95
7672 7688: 0.3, 3.86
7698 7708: -0.3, 4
